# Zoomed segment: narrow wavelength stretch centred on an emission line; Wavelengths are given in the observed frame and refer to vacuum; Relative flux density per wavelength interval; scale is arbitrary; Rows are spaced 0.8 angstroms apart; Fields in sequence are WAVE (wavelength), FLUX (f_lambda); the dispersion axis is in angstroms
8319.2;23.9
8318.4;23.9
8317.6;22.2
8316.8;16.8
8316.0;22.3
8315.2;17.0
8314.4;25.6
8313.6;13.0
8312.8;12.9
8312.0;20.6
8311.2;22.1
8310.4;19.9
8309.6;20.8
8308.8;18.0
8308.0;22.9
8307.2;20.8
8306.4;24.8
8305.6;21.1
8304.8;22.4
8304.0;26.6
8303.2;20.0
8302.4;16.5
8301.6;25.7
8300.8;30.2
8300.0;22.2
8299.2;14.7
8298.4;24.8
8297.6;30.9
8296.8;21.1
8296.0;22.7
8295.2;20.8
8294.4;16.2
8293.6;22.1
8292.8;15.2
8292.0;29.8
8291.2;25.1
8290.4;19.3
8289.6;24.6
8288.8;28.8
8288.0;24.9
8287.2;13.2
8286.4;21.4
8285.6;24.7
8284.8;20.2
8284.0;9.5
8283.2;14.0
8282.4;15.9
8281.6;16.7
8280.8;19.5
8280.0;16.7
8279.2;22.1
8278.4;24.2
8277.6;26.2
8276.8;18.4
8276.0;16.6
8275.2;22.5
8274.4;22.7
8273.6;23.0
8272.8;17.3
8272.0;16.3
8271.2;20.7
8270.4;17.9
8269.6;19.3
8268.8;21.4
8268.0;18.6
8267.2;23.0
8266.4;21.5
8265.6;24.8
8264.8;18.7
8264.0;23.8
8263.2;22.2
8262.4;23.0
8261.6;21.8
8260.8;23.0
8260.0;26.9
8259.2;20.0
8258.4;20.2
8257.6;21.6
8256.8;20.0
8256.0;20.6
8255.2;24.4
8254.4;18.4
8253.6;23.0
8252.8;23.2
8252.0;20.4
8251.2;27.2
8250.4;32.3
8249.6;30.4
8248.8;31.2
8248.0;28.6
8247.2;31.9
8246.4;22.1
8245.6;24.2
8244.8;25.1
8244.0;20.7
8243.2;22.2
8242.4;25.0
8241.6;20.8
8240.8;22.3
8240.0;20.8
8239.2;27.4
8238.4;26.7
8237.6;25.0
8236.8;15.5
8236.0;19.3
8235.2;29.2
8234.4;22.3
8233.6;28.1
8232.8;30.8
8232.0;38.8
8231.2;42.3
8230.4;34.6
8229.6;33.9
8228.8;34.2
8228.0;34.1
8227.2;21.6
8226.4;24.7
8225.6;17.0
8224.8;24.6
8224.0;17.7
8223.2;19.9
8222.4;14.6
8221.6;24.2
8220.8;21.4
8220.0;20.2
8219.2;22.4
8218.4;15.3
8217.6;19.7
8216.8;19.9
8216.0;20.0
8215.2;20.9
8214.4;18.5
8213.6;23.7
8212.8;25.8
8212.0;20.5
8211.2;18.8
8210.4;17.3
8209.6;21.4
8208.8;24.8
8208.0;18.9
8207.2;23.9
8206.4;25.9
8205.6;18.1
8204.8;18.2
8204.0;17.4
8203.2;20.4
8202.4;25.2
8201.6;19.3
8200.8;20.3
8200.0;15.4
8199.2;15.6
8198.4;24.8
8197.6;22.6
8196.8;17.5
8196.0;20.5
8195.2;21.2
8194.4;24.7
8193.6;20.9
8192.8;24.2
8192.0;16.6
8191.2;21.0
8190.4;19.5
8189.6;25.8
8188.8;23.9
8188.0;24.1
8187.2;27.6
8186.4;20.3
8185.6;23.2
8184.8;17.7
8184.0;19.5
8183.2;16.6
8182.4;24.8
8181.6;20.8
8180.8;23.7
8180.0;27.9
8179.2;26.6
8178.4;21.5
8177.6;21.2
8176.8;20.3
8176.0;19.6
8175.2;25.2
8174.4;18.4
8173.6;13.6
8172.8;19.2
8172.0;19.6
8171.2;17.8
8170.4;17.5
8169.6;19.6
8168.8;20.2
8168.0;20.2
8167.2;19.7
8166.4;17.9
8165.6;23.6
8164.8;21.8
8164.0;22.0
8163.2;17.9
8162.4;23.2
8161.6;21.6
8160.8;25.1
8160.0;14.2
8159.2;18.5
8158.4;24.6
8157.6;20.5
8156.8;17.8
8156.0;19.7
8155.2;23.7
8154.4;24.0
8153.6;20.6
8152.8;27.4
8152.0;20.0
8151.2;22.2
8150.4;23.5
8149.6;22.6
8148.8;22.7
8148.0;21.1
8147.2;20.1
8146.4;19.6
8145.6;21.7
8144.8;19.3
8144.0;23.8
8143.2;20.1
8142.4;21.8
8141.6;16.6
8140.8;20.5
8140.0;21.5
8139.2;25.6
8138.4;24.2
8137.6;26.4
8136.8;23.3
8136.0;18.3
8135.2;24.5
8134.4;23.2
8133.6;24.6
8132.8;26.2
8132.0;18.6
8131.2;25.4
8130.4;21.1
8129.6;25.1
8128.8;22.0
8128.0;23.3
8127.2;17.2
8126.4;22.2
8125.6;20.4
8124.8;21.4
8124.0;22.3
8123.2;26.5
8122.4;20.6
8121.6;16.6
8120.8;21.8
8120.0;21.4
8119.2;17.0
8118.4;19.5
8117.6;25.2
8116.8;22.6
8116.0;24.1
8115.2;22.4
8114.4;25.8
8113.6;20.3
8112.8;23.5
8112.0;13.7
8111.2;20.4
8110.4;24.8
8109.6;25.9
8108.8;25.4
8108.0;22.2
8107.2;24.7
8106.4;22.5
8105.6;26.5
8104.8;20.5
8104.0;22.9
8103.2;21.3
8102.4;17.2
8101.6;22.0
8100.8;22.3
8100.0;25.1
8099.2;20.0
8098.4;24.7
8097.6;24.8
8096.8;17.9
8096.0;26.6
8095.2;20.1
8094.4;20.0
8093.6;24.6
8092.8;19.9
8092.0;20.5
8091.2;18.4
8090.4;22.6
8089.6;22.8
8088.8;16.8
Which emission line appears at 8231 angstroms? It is [S II]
